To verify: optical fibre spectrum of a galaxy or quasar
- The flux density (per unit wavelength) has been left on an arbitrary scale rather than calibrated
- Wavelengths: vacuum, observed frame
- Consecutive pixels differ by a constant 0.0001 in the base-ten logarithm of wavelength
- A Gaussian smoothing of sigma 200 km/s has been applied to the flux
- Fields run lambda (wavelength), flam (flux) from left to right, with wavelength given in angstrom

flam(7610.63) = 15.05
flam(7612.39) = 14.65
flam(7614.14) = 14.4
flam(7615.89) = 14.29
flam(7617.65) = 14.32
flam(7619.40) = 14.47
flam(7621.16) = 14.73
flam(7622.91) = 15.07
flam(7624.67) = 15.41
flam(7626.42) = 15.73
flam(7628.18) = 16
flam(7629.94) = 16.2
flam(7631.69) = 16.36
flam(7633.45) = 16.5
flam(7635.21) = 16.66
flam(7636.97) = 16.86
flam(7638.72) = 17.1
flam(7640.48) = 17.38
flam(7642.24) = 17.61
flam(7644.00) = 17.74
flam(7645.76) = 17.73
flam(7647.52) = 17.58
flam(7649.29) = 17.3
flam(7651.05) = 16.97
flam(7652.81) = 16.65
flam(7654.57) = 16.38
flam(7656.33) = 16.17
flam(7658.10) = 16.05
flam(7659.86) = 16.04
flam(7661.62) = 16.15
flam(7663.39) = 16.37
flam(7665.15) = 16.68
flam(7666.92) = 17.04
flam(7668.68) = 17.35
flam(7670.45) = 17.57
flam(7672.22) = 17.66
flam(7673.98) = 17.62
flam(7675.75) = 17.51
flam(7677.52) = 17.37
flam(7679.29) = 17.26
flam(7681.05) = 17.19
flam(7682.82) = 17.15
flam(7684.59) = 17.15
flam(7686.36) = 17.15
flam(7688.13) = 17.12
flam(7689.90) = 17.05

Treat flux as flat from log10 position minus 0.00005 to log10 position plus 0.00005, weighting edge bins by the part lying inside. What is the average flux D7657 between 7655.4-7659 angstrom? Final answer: 16.1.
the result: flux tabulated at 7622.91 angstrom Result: 15.07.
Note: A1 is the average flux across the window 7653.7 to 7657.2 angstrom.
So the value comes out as 16.3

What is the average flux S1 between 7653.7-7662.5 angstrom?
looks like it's 16.2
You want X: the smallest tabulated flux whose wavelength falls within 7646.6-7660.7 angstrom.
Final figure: 16.04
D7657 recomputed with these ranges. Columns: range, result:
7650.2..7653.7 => 16.8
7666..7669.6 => 17.2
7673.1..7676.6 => 17.6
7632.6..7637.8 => 16.7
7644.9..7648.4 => 17.7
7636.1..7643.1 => 17.3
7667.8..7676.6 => 17.5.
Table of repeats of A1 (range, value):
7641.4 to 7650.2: 17.6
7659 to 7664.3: 16.2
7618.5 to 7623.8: 14.8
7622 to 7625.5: 15.2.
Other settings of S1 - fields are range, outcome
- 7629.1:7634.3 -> 16.4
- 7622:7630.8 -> 15.7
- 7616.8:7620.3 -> 14.4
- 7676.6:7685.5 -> 17.2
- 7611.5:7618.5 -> 14.4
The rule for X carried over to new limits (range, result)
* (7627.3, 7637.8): 16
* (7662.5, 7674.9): 16.37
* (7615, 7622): 14.29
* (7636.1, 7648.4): 16.86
